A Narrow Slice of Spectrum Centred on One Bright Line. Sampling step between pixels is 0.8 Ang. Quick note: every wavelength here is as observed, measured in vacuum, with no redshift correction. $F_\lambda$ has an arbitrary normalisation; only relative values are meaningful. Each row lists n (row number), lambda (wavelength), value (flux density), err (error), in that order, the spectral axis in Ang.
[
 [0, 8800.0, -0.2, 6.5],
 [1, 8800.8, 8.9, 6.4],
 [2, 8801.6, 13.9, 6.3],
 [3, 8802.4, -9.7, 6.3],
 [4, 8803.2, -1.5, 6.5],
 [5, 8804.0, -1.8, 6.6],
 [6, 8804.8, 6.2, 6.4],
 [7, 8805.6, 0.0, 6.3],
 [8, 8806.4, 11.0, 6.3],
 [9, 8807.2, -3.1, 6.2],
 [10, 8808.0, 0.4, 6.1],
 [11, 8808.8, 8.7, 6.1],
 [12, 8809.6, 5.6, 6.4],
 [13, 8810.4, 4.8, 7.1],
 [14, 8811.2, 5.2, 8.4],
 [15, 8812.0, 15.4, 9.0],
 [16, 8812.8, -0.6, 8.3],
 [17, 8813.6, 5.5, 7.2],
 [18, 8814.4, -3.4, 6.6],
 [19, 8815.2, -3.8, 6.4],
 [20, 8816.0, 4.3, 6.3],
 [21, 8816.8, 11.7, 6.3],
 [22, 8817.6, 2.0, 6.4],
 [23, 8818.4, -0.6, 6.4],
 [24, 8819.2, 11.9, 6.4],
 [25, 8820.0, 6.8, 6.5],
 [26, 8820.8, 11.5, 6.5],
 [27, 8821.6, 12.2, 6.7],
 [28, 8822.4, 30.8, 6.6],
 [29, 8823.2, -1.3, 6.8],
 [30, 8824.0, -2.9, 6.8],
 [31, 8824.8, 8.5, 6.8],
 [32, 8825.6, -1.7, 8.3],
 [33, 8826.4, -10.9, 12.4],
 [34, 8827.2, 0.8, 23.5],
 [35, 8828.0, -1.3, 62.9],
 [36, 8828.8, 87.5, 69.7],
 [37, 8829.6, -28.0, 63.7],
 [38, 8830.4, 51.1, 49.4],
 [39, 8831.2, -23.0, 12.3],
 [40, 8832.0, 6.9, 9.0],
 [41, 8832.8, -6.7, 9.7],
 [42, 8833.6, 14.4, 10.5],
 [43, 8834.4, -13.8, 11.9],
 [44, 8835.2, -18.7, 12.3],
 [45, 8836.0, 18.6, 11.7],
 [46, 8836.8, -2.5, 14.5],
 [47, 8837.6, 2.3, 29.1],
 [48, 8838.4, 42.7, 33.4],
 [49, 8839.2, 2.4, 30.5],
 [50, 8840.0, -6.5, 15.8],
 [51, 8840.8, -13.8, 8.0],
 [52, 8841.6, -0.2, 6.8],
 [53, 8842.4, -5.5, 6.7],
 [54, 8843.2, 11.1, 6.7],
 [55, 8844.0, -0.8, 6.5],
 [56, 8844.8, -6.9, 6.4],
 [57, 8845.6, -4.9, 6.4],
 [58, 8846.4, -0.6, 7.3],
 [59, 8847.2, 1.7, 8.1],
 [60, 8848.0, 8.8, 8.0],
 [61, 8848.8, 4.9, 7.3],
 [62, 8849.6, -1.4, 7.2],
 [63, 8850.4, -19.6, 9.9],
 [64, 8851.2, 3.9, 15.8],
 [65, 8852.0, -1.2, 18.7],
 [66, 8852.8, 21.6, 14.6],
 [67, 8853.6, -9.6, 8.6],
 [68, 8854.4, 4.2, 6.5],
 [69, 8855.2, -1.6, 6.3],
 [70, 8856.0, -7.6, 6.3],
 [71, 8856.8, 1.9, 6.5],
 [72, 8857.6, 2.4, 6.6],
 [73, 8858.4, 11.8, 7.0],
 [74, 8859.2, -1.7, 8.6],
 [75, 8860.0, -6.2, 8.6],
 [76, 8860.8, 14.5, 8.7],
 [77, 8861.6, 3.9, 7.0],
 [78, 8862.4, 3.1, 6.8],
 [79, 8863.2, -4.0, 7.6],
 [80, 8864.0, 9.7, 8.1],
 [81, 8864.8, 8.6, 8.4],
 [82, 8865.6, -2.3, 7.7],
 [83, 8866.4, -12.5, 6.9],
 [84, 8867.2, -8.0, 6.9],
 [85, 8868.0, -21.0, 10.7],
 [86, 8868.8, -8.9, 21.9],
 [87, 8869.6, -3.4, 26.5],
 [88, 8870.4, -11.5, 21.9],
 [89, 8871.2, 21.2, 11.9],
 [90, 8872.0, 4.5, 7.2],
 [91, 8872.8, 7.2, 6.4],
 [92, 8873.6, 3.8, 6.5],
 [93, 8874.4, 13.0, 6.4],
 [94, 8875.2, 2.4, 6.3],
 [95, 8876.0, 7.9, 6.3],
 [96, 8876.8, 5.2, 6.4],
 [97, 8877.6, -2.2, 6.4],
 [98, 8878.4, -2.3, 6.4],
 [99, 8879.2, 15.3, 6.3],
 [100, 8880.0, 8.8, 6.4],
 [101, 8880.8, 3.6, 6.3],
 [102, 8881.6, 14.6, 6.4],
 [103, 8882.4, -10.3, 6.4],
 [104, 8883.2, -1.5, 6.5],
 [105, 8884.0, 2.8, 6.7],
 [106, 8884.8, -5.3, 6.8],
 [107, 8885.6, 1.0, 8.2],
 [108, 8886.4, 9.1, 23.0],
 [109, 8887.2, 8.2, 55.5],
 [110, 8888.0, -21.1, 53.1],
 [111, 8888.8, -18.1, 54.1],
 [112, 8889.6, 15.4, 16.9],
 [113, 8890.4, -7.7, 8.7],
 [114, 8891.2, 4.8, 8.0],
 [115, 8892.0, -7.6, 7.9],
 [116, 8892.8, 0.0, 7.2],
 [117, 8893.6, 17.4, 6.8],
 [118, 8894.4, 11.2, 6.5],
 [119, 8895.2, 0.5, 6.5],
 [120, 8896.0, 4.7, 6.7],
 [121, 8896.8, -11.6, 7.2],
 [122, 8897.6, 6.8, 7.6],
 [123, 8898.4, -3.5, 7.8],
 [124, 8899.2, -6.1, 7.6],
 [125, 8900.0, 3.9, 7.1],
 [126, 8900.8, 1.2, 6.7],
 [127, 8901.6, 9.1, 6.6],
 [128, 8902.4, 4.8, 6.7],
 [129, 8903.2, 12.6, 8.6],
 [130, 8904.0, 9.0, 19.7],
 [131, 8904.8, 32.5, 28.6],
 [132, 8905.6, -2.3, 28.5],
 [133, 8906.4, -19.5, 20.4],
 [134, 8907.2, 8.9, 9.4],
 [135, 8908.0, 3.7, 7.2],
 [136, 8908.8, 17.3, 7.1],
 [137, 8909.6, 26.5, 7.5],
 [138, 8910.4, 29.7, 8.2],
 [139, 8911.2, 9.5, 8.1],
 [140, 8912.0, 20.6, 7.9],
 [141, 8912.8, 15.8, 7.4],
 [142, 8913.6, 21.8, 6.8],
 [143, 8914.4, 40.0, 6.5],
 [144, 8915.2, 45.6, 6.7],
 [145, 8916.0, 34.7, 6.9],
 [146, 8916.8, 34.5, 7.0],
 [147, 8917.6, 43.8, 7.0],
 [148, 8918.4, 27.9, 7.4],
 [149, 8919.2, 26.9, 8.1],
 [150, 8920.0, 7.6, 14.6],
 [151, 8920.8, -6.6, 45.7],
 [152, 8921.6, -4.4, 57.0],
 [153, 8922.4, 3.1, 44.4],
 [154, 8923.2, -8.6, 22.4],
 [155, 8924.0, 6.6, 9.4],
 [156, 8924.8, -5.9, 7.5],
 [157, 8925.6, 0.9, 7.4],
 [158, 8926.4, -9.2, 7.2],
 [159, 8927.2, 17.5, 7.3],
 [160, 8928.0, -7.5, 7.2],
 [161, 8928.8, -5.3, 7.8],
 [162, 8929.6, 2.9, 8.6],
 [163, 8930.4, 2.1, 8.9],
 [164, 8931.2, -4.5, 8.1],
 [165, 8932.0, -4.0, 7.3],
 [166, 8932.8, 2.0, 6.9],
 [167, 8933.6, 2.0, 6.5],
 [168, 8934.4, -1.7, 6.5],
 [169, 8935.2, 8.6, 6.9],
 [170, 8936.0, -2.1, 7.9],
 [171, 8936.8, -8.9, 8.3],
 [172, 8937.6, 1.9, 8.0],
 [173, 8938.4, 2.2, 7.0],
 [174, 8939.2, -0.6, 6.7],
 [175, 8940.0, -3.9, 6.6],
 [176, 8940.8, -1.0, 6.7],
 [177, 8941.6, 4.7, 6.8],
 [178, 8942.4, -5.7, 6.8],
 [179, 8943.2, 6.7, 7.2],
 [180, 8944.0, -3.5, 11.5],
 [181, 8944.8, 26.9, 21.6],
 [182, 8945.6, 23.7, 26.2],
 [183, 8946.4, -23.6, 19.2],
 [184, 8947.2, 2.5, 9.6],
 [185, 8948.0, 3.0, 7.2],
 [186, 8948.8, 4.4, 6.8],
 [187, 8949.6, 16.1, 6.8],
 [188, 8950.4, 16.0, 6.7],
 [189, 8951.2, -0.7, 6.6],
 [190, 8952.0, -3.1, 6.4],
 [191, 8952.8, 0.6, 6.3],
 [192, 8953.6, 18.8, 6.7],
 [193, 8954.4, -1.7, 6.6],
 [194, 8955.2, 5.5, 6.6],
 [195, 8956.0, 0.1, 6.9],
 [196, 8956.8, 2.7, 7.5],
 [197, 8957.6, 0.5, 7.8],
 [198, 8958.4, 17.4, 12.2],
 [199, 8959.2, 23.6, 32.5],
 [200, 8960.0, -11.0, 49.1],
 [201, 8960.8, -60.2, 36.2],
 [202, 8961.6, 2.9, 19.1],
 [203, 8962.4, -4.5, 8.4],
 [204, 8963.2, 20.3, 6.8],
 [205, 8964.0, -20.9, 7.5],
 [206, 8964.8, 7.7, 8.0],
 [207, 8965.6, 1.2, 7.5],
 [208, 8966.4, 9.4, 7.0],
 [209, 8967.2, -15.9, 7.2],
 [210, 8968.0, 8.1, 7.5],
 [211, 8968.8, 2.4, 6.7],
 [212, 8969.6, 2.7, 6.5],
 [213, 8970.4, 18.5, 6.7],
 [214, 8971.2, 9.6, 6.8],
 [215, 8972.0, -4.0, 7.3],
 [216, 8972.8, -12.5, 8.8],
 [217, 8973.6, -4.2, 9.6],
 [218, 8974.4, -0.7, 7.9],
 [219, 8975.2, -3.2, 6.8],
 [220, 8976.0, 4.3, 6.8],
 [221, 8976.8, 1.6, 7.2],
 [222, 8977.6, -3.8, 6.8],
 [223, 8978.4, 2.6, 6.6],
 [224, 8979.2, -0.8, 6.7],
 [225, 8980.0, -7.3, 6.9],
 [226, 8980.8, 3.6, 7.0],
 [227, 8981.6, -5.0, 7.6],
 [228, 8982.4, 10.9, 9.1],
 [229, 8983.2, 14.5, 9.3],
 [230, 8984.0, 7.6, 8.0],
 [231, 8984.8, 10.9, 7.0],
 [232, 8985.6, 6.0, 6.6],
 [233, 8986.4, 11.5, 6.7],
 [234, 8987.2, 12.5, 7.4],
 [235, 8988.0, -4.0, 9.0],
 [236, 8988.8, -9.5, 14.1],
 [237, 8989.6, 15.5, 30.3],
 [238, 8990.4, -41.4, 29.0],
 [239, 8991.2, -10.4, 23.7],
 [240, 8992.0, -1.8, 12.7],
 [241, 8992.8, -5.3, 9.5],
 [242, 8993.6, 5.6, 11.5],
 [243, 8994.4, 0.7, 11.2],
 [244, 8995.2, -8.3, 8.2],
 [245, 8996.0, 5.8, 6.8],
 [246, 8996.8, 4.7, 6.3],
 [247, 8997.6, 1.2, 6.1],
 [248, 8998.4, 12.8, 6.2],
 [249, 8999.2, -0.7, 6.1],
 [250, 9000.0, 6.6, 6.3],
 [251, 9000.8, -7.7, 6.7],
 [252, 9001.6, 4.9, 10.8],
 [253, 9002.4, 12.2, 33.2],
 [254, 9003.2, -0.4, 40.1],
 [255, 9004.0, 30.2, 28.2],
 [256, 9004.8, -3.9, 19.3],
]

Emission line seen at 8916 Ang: [O II] 3727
